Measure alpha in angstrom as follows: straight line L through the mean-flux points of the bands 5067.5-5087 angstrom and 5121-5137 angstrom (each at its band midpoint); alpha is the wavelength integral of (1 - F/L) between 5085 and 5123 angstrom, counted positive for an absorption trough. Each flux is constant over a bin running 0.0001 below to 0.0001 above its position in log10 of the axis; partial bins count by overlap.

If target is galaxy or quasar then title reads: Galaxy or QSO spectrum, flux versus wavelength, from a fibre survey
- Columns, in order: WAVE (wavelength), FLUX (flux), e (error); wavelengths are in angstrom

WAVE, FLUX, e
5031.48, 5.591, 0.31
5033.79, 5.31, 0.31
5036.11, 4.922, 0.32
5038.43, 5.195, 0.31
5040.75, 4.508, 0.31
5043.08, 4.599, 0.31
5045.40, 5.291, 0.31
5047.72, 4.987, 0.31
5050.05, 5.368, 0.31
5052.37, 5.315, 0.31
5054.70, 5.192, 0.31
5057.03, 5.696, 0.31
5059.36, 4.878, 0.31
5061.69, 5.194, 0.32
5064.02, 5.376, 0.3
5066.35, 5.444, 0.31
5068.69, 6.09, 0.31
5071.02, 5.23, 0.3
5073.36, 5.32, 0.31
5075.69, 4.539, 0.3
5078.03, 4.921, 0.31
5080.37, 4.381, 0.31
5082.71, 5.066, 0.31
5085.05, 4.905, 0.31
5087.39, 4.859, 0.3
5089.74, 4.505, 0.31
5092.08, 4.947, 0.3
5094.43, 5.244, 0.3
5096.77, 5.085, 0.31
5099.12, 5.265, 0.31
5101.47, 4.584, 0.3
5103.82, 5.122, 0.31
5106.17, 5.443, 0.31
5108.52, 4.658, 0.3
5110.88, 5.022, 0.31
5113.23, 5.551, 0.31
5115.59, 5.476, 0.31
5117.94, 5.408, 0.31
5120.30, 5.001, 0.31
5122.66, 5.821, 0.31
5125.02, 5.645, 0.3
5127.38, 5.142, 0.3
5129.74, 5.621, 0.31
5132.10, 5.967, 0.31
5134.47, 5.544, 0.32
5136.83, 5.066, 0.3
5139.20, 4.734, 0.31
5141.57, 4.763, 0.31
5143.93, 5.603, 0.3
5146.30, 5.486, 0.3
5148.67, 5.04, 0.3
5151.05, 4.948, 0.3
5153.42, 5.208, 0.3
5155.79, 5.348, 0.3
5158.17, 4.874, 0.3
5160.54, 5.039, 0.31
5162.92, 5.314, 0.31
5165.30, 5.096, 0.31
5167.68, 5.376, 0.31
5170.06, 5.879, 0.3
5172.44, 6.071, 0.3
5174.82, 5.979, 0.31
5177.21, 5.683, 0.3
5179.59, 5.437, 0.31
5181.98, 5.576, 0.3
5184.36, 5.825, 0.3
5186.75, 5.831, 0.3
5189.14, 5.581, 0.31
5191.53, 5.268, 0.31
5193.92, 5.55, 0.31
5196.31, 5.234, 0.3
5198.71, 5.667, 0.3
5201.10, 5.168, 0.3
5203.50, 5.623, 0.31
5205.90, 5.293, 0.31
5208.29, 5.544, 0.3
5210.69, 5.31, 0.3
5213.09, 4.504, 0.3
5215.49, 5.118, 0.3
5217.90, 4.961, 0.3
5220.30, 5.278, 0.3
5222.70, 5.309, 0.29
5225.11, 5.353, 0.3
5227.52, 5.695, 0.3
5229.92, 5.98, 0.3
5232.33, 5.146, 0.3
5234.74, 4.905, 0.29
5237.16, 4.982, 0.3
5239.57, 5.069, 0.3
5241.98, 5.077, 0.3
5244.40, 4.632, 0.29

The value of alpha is 1.5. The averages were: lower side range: 5.05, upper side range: 5.56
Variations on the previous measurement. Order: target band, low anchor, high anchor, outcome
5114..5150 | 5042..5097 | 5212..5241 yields -1.5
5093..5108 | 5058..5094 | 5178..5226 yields 0.0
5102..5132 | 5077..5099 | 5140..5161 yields -1.9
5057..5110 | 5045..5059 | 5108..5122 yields 2.0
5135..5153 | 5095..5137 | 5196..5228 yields 0.6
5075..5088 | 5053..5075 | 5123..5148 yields 1.4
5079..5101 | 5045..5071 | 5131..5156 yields 1.7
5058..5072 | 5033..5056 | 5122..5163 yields -0.7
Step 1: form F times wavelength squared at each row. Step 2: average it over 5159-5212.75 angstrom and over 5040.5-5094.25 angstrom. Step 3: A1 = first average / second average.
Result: 1.13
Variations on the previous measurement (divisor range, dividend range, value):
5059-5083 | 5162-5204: 1.13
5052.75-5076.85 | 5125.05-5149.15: 1.03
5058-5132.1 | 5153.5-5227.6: 1.09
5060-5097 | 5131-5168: 1.06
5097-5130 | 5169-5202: 1.10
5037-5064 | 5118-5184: 1.09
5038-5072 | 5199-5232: 1.08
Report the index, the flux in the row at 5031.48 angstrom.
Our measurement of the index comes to 5.591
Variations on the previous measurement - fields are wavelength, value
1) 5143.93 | 5.603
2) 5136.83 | 5.066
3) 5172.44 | 6.071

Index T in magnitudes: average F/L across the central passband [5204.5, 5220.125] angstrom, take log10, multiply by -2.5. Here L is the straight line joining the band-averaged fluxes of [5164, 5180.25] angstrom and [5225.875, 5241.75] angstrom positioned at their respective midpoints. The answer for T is 0.06 mag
